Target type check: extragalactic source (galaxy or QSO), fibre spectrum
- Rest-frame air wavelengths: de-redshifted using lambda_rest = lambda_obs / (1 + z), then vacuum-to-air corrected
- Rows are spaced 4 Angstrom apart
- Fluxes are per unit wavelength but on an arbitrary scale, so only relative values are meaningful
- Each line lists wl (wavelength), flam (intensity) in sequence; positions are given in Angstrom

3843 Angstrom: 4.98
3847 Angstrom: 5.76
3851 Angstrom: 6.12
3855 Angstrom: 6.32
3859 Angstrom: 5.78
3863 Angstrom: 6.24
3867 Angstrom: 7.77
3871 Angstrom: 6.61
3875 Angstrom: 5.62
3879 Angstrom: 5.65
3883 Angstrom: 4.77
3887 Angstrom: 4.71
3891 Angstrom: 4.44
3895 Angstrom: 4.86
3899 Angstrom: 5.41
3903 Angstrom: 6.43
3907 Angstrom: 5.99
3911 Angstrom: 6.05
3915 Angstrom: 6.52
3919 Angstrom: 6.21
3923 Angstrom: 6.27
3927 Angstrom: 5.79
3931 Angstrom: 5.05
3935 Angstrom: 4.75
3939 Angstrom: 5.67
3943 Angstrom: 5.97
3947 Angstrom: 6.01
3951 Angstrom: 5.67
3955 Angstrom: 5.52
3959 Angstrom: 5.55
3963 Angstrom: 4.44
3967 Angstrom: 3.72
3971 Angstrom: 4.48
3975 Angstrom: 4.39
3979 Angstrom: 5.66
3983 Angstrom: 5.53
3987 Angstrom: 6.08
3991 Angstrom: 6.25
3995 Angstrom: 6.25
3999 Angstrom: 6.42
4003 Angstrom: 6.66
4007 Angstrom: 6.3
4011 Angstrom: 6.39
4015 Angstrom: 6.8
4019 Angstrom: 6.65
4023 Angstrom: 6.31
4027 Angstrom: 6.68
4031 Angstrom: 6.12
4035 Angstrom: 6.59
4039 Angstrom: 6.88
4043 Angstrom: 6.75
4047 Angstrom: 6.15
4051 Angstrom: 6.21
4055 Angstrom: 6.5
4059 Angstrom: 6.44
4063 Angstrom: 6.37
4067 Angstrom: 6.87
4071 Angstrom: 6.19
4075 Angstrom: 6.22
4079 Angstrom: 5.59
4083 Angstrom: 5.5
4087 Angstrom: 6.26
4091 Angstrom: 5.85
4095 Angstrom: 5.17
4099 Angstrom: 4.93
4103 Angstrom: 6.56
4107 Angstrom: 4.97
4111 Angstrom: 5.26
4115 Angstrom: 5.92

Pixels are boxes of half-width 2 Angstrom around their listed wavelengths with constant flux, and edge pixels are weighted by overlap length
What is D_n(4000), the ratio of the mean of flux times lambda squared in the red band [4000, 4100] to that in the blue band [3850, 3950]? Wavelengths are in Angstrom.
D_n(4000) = 1.2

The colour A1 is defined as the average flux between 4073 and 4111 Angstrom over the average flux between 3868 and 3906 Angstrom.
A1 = 1.03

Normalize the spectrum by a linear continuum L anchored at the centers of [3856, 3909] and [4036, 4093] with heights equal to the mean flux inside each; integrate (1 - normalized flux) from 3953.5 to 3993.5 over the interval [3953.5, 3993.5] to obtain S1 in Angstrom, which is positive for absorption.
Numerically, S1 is 5.5 Angstrom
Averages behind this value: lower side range 5.73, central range 5.17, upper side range 6.28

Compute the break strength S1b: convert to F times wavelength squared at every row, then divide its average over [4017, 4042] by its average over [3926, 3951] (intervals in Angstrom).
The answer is 1.24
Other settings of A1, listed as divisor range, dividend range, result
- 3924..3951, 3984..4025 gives 1.15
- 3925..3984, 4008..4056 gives 1.25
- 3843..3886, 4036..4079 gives 1.07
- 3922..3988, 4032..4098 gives 1.17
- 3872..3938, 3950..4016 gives 1.02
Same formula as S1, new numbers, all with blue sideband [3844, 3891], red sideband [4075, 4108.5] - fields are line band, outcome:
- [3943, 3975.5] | 4.0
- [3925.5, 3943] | 1.3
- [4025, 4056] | -4.3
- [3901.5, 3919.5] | -1.3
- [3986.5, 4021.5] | -4.3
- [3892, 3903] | 1.0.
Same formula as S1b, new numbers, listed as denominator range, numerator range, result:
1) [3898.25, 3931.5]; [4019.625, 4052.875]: 1.14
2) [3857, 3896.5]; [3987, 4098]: 1.21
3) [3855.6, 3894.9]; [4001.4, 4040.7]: 1.23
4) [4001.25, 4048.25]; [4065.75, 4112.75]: 0.91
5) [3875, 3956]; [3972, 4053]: 1.17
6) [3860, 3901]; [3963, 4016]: 1.07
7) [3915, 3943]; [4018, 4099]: 1.16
